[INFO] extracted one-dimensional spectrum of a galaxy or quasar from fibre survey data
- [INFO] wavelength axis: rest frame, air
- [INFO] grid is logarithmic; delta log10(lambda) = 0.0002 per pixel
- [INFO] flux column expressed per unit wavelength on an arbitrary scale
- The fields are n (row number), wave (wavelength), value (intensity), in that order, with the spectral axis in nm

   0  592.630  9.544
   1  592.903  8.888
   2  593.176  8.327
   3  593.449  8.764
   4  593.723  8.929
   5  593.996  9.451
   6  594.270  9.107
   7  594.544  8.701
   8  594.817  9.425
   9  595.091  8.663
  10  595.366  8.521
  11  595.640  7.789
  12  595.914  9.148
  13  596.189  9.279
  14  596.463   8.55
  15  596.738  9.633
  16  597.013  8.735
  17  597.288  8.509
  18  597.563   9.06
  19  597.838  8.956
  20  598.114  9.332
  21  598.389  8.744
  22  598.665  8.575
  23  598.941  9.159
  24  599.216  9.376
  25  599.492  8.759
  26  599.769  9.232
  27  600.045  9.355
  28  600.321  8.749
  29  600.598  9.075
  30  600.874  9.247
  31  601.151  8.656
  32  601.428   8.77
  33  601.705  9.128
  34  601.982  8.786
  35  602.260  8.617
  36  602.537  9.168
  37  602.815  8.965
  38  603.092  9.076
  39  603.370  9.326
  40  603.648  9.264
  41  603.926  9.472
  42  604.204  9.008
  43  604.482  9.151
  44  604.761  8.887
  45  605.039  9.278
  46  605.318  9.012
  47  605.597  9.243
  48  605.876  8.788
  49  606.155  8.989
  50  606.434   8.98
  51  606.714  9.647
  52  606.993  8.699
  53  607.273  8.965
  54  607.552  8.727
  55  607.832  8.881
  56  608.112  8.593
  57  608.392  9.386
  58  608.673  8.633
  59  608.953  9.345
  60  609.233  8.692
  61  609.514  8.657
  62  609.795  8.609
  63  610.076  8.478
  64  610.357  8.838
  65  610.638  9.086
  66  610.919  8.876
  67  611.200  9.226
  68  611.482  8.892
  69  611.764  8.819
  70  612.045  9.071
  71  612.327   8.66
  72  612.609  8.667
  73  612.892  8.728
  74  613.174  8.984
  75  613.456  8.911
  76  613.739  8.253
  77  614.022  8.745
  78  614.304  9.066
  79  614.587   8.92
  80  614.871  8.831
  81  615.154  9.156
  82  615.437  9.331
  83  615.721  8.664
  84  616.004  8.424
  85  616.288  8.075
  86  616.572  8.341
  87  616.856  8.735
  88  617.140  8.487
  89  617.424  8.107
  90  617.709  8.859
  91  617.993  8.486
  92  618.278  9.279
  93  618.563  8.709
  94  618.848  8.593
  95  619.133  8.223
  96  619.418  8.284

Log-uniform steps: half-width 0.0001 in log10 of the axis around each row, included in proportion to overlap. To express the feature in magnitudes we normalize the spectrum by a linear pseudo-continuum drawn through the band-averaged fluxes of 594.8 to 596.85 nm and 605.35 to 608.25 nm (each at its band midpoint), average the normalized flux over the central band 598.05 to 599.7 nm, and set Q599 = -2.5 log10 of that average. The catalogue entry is -0.01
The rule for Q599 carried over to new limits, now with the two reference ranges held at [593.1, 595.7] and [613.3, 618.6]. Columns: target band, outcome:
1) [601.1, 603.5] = -0.02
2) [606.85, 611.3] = -0.01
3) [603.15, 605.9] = -0.05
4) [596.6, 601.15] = -0.03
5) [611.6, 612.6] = -0.01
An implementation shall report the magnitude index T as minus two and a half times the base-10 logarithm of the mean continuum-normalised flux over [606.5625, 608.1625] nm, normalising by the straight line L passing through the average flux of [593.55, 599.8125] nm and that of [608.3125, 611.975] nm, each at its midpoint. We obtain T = -0.01 mag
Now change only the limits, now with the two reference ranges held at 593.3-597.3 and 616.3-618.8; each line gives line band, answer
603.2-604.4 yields -0.06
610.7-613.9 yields -0.02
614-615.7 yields -0.05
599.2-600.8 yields -0.03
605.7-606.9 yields -0.04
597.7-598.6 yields -0.01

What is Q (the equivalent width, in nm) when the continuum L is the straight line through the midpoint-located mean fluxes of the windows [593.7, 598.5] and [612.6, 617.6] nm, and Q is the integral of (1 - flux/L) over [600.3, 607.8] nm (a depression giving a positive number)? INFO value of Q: -0.173 nm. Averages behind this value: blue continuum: 8.92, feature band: 9.03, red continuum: 8.69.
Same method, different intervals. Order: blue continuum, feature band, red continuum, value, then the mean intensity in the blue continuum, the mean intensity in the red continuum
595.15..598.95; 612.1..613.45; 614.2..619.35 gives -0.01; 8.84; 8.67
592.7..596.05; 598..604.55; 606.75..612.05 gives -0.14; 8.82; 8.88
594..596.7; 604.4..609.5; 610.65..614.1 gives -0.08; 8.86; 8.83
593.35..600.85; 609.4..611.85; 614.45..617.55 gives -0.03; 8.95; 8.64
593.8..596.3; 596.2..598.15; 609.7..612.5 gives -0.02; 8.89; 8.86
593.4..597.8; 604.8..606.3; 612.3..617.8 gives -0.04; 8.9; 8.7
